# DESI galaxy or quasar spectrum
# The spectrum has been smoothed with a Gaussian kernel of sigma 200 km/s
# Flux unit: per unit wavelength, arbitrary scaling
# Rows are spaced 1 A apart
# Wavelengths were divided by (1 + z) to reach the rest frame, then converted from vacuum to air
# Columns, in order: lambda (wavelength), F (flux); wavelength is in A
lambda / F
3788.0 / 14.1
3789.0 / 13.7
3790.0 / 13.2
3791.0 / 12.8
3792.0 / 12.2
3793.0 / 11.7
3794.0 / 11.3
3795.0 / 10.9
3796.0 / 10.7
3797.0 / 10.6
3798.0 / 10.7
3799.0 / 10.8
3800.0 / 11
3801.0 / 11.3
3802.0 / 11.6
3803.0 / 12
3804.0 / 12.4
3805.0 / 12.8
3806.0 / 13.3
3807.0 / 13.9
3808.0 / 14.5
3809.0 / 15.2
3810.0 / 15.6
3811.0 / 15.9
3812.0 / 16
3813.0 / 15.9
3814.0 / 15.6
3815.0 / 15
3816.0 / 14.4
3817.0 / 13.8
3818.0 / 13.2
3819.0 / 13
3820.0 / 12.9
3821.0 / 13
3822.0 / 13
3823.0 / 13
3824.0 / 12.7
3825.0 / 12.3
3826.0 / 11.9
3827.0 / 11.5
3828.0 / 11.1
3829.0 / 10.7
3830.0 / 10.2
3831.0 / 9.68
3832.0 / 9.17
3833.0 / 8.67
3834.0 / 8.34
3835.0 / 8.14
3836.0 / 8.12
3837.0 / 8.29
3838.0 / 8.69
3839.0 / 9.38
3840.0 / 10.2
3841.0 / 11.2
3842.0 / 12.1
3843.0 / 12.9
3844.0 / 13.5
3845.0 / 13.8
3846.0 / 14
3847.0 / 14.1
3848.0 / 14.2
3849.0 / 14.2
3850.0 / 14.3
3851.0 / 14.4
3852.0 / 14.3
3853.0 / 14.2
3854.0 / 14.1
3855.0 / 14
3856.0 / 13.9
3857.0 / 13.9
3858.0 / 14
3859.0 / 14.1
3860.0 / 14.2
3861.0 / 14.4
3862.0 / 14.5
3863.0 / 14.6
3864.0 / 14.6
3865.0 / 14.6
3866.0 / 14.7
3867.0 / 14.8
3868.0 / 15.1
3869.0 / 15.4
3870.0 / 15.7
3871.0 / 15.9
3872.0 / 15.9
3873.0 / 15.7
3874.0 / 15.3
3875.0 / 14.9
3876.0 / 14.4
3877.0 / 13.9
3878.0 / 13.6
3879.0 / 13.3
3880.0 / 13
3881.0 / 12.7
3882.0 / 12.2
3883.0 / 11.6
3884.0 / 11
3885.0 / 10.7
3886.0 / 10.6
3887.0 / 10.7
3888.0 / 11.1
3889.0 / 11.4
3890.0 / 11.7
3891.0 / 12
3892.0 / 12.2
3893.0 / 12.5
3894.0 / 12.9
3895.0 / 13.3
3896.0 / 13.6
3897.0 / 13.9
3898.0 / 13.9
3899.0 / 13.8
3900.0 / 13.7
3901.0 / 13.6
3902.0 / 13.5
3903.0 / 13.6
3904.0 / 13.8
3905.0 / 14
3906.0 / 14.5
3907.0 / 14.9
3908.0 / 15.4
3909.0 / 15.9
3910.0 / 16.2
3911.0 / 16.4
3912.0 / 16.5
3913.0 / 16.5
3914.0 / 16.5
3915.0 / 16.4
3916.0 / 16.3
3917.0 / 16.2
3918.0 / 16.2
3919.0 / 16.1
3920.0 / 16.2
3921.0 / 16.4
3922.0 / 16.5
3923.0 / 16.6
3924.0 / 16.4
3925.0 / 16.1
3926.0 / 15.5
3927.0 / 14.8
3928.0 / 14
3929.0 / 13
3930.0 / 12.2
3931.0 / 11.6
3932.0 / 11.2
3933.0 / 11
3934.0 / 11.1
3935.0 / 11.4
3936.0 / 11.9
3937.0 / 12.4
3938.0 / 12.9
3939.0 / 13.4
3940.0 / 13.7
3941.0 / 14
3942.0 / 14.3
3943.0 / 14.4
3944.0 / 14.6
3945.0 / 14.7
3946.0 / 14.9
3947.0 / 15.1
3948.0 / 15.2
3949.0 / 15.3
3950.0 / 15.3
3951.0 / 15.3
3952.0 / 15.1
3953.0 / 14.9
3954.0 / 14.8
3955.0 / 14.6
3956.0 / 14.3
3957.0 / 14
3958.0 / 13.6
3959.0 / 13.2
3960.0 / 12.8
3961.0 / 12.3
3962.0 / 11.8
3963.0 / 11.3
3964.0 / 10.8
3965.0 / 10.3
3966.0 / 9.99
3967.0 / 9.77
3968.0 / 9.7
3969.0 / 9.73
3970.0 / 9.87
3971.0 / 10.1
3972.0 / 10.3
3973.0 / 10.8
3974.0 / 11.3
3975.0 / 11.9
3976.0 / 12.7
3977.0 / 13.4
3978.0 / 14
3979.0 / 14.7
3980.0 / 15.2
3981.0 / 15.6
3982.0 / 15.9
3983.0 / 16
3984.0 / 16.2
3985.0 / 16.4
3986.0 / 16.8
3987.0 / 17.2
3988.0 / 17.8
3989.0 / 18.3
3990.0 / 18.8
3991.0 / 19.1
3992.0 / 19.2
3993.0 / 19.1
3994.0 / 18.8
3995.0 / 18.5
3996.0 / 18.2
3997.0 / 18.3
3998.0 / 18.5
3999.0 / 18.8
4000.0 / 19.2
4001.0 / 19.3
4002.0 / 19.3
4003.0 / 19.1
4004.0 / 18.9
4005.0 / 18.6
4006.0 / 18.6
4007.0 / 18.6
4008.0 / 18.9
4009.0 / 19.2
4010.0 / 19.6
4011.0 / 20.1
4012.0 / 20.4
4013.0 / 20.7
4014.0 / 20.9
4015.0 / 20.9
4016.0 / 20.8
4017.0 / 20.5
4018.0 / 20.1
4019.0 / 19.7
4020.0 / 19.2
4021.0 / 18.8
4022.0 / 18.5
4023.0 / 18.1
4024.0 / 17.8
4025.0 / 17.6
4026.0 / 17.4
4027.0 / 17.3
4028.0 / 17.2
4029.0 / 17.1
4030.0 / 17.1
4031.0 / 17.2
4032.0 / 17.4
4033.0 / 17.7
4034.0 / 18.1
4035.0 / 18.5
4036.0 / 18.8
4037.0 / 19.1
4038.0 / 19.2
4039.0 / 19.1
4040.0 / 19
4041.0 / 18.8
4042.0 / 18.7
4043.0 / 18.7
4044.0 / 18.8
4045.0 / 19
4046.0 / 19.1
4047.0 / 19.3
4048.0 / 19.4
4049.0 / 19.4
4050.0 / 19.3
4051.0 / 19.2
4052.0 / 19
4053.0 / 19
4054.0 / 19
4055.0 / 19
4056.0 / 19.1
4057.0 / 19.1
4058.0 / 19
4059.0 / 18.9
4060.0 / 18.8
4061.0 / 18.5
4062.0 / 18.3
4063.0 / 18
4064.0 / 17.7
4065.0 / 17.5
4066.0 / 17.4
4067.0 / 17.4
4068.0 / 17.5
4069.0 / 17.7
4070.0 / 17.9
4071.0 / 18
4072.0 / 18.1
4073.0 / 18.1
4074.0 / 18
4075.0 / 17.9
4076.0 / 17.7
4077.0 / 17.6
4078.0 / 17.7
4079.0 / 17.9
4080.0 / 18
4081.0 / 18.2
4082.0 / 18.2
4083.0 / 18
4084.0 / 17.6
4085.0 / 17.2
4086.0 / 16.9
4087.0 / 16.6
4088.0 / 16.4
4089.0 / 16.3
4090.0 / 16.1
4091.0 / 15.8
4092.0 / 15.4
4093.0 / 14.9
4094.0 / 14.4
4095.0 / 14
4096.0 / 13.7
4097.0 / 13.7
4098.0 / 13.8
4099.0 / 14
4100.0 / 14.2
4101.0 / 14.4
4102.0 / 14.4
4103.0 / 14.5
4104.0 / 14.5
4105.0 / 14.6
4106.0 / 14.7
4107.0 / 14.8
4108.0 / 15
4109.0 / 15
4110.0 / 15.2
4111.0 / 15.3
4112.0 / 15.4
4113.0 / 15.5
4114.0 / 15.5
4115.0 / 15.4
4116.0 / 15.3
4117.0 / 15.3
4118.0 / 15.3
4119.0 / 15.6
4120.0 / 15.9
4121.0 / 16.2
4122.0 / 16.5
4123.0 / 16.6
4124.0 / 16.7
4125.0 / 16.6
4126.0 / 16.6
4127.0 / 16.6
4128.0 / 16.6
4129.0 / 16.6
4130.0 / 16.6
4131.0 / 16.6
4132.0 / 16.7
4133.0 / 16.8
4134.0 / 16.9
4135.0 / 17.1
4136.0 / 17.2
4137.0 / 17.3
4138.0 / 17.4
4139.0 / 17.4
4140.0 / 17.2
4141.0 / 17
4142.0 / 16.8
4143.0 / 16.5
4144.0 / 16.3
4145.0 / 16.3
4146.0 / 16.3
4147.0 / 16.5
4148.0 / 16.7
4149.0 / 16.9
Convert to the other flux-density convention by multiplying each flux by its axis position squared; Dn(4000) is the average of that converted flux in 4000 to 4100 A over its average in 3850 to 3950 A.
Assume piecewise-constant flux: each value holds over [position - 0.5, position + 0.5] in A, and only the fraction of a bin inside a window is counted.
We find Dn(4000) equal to 1.4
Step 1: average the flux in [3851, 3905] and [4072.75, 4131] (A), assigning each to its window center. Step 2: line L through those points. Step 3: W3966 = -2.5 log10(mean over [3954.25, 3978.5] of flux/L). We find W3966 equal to 0.226 mag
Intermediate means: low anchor 13.6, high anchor 16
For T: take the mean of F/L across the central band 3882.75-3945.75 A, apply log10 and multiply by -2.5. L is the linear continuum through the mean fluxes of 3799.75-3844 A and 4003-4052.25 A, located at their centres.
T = 0.10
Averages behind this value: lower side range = 12.1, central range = 13.9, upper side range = 18.9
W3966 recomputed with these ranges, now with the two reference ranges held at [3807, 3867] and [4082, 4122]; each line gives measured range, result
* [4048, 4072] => -0.23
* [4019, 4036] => -0.22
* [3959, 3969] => 0.27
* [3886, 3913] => -0.01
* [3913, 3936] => -0.07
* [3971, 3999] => -0.12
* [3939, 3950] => -0.05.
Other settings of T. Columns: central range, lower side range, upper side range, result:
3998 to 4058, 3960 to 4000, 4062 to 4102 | -0.21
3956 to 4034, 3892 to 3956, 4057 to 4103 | -0.06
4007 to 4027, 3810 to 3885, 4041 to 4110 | -0.20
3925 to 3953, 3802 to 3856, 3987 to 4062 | 0.18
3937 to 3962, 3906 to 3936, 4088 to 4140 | 0.06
